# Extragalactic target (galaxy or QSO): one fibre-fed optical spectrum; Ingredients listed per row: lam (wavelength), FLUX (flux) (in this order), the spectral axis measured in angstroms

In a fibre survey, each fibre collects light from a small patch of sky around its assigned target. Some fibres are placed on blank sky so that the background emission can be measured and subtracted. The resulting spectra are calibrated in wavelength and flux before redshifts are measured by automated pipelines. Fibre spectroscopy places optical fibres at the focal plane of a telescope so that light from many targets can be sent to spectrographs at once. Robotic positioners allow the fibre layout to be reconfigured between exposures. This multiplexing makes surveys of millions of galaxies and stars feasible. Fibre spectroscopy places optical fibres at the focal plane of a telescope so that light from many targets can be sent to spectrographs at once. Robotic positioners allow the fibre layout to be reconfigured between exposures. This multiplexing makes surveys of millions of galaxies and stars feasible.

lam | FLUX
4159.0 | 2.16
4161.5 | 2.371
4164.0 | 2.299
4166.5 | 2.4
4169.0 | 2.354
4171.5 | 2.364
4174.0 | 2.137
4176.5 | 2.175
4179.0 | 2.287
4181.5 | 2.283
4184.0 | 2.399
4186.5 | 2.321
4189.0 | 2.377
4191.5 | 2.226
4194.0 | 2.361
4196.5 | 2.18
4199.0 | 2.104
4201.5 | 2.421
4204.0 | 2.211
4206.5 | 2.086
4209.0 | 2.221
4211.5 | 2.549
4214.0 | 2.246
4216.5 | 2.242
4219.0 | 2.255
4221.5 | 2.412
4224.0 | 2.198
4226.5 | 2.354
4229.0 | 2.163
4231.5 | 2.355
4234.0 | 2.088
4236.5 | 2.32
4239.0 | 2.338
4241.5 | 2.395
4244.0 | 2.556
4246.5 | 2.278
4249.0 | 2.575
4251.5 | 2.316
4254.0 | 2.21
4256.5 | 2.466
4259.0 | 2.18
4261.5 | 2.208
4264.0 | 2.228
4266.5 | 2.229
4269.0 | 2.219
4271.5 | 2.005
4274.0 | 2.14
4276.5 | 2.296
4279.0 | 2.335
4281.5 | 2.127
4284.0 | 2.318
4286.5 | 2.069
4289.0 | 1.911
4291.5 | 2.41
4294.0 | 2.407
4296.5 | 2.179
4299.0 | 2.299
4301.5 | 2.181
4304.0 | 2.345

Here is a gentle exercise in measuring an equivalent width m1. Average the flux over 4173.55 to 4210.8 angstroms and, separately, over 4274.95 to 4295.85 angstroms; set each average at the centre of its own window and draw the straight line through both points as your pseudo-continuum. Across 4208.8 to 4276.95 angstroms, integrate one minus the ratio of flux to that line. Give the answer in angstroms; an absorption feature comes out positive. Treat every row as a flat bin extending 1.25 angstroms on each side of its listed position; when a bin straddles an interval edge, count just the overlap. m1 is -1.3 angstroms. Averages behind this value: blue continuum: 2.26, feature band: 2.29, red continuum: 2.23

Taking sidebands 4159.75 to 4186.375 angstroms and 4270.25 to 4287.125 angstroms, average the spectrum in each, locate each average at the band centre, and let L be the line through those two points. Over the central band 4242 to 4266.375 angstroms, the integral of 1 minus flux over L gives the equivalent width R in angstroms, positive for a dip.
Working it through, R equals -1.3 angstroms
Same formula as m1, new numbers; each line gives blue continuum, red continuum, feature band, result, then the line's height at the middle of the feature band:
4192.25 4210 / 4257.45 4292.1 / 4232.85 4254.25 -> -1.40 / 2.21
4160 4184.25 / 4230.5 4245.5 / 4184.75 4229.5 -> 0.87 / 2.32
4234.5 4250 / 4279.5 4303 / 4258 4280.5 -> 0.89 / 2.3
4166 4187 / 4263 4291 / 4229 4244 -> -0.57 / 2.23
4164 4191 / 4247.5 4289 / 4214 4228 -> -0.08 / 2.27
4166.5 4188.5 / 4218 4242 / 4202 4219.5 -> 0.19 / 2.29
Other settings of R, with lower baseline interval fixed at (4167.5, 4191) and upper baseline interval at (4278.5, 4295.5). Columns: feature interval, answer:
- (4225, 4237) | 0.05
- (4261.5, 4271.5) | 0.18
